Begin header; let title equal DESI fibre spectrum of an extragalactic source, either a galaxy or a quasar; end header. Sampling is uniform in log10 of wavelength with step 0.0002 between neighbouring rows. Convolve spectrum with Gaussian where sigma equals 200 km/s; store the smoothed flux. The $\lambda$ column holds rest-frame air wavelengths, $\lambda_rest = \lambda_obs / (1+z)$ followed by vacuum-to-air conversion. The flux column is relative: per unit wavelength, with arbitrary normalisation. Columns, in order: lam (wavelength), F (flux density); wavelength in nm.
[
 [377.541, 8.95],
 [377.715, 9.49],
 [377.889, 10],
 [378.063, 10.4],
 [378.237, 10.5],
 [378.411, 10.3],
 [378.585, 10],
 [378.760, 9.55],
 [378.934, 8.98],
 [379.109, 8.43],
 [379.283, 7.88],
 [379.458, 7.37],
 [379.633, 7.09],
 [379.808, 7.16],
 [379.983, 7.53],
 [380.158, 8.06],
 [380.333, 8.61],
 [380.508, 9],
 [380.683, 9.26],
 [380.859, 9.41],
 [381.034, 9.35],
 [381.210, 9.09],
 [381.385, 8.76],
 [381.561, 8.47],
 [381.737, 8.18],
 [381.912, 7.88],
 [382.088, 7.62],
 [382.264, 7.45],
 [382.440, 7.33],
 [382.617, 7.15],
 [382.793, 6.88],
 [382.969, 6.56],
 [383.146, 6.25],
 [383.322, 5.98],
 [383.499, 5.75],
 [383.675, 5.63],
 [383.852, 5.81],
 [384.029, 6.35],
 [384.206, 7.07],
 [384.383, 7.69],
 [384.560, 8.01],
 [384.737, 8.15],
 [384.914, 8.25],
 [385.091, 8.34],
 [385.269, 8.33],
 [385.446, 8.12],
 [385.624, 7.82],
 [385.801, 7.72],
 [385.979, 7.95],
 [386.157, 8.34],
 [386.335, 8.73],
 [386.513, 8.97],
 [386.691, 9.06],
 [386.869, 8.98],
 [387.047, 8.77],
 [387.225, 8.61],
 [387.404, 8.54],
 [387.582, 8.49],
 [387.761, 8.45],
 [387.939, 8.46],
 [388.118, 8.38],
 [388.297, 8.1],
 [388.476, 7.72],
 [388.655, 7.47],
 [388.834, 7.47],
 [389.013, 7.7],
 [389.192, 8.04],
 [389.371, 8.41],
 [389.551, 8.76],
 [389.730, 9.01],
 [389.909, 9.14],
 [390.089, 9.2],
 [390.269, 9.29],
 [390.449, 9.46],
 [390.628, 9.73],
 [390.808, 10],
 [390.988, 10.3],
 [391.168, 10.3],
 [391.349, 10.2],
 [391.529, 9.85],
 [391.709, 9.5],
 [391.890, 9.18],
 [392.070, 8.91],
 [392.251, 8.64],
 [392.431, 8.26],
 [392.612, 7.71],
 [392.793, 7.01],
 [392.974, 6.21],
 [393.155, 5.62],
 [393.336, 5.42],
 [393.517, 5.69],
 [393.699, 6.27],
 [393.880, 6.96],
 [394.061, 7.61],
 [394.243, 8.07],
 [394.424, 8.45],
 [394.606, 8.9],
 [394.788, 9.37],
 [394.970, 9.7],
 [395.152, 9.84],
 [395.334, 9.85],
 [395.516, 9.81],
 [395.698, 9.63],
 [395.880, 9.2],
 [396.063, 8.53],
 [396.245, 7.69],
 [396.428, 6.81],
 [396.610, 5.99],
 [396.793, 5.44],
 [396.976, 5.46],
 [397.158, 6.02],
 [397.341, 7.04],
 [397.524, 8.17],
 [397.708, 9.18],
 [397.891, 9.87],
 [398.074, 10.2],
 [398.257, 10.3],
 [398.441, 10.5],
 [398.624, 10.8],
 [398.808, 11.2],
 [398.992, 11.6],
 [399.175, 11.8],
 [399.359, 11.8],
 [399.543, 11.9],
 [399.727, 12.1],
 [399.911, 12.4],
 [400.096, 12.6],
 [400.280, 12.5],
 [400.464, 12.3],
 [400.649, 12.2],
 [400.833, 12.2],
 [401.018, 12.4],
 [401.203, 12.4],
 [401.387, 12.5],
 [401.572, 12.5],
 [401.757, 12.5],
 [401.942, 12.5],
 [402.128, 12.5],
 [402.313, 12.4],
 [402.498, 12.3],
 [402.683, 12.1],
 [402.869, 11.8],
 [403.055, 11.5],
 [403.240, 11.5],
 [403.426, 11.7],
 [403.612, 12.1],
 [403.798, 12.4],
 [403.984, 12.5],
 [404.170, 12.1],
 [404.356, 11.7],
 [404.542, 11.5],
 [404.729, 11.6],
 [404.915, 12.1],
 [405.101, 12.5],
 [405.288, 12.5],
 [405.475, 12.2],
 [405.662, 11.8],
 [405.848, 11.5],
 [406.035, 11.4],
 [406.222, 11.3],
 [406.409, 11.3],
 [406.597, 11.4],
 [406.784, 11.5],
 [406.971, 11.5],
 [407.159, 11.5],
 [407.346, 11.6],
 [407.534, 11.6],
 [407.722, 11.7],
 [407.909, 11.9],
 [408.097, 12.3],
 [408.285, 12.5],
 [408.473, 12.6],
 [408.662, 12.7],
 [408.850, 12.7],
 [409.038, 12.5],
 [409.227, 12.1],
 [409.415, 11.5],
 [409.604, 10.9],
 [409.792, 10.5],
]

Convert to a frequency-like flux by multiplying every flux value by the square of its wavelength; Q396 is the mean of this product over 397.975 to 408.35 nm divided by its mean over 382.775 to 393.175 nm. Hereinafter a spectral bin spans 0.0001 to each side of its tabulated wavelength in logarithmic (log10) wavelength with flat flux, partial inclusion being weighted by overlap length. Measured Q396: 1.56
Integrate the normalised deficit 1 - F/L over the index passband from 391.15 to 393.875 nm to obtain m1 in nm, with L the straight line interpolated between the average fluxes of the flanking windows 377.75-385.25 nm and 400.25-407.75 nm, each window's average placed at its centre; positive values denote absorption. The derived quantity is 0.58 nm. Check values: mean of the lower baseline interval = 8.04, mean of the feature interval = 7.82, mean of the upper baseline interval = 12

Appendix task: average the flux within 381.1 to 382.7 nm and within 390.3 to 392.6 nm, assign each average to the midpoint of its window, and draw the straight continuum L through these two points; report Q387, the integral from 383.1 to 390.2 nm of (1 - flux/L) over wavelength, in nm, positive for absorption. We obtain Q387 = 0.63 nm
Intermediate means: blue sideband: 8.01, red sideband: 9.46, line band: 7.97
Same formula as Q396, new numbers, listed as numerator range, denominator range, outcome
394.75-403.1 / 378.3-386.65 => 1.44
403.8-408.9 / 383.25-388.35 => 1.67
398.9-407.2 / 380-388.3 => 1.66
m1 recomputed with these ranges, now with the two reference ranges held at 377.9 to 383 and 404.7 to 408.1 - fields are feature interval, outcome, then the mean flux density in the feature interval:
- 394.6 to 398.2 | 0.732 nm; 8.34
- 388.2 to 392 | 0.274 nm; 8.99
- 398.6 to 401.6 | -0.314 nm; 12.1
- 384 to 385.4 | 0.180 nm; 7.85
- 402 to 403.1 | -0.087 nm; 12.1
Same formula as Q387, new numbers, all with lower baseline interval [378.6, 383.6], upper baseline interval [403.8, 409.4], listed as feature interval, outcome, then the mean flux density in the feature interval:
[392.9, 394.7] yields 0.54 nm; 6.93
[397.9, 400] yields -0.10 nm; 11.3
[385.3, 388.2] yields 0.11 nm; 8.46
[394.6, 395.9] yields 0.07 nm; 9.6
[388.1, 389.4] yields 0.18 nm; 7.86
